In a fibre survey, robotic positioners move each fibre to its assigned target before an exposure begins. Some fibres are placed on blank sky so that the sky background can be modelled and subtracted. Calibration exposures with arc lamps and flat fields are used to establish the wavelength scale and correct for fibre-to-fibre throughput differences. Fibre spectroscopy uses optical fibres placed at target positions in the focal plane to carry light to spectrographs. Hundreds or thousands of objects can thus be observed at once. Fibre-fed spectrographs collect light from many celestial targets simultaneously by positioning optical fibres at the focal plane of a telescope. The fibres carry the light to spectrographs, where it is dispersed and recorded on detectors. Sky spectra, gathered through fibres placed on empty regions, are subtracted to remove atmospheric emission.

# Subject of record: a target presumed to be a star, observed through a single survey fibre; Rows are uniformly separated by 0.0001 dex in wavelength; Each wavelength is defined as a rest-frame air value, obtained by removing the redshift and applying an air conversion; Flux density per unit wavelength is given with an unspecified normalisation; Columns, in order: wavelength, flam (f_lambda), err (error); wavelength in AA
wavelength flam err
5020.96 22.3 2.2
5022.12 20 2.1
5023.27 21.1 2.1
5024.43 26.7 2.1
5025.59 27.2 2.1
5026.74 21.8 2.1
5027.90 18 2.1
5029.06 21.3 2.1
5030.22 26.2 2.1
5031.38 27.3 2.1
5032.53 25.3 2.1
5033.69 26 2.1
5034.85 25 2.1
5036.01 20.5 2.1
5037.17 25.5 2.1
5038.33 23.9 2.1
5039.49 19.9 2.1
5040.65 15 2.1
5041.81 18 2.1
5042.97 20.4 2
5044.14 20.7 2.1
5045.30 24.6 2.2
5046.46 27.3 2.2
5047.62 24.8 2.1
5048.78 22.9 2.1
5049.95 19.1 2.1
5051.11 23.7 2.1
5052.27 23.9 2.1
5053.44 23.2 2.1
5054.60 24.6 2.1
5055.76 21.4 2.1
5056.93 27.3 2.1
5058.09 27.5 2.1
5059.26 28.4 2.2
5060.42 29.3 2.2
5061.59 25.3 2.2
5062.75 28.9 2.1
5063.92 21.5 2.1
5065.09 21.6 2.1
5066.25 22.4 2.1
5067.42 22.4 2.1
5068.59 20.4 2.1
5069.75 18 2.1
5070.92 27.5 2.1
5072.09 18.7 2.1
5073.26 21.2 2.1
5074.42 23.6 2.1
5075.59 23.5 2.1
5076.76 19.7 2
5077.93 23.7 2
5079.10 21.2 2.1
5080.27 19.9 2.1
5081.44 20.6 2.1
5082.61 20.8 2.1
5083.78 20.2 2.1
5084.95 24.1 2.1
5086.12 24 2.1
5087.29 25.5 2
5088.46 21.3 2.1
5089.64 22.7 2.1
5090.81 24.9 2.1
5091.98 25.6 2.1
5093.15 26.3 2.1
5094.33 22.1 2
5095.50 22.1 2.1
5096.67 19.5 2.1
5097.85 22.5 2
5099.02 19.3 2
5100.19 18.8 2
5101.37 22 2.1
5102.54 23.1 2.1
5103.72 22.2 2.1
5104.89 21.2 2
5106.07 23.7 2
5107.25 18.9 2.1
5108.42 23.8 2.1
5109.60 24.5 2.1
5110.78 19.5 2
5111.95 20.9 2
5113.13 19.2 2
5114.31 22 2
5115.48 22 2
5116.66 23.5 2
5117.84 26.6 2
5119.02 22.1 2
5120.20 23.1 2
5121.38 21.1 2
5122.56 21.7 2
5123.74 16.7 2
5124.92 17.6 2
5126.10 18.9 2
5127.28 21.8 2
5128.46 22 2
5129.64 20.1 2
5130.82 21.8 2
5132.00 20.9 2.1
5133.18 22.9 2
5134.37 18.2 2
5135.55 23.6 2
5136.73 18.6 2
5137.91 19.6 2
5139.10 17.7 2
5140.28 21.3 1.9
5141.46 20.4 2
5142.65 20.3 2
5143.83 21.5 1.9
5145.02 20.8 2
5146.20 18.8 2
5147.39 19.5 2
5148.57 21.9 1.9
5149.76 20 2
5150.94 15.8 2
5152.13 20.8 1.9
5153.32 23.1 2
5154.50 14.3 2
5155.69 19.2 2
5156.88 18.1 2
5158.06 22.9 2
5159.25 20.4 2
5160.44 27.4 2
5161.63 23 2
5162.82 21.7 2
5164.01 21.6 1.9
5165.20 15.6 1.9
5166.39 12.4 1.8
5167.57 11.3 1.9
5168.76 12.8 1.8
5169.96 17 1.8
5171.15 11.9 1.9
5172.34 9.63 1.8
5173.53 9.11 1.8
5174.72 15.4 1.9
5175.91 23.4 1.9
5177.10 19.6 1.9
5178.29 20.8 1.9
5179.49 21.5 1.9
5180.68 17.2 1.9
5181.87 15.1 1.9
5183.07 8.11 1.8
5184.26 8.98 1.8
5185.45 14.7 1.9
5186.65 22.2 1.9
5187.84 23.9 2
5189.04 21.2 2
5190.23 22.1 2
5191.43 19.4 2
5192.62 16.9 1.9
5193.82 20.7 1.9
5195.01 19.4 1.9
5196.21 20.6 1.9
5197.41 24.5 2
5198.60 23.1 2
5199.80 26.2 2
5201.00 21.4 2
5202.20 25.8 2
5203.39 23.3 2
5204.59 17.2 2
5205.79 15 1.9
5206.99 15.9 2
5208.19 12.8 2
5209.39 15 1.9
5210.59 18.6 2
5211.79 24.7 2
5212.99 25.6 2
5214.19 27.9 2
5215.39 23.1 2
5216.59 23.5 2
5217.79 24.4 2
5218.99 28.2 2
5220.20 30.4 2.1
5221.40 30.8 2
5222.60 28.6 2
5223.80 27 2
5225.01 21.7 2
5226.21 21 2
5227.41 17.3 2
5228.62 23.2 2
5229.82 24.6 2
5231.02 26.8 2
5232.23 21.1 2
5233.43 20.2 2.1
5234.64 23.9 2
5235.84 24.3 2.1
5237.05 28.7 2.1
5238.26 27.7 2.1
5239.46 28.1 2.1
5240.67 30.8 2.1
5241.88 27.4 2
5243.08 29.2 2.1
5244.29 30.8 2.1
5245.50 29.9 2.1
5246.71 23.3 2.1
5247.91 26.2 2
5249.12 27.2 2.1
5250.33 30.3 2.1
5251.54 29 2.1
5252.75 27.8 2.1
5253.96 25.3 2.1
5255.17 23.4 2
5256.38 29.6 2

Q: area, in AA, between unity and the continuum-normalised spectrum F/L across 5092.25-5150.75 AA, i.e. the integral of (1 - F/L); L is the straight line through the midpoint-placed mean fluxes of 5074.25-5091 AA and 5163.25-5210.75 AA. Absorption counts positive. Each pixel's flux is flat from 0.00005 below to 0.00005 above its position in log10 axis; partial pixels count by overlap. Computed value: -1.5 AA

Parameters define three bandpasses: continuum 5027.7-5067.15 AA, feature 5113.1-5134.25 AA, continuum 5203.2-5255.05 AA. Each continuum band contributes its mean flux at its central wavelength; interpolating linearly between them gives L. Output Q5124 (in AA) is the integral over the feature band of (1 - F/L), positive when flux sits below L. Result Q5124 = 2.38 AA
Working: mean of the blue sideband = 23.6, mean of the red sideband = 24.6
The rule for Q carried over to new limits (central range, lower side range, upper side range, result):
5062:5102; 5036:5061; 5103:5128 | 0.3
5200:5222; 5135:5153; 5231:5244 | 1.9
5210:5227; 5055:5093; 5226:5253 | 0.3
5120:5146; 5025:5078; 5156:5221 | 0.8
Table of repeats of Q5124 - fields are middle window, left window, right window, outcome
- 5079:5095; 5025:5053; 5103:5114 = -0.7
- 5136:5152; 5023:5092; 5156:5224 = 1.0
